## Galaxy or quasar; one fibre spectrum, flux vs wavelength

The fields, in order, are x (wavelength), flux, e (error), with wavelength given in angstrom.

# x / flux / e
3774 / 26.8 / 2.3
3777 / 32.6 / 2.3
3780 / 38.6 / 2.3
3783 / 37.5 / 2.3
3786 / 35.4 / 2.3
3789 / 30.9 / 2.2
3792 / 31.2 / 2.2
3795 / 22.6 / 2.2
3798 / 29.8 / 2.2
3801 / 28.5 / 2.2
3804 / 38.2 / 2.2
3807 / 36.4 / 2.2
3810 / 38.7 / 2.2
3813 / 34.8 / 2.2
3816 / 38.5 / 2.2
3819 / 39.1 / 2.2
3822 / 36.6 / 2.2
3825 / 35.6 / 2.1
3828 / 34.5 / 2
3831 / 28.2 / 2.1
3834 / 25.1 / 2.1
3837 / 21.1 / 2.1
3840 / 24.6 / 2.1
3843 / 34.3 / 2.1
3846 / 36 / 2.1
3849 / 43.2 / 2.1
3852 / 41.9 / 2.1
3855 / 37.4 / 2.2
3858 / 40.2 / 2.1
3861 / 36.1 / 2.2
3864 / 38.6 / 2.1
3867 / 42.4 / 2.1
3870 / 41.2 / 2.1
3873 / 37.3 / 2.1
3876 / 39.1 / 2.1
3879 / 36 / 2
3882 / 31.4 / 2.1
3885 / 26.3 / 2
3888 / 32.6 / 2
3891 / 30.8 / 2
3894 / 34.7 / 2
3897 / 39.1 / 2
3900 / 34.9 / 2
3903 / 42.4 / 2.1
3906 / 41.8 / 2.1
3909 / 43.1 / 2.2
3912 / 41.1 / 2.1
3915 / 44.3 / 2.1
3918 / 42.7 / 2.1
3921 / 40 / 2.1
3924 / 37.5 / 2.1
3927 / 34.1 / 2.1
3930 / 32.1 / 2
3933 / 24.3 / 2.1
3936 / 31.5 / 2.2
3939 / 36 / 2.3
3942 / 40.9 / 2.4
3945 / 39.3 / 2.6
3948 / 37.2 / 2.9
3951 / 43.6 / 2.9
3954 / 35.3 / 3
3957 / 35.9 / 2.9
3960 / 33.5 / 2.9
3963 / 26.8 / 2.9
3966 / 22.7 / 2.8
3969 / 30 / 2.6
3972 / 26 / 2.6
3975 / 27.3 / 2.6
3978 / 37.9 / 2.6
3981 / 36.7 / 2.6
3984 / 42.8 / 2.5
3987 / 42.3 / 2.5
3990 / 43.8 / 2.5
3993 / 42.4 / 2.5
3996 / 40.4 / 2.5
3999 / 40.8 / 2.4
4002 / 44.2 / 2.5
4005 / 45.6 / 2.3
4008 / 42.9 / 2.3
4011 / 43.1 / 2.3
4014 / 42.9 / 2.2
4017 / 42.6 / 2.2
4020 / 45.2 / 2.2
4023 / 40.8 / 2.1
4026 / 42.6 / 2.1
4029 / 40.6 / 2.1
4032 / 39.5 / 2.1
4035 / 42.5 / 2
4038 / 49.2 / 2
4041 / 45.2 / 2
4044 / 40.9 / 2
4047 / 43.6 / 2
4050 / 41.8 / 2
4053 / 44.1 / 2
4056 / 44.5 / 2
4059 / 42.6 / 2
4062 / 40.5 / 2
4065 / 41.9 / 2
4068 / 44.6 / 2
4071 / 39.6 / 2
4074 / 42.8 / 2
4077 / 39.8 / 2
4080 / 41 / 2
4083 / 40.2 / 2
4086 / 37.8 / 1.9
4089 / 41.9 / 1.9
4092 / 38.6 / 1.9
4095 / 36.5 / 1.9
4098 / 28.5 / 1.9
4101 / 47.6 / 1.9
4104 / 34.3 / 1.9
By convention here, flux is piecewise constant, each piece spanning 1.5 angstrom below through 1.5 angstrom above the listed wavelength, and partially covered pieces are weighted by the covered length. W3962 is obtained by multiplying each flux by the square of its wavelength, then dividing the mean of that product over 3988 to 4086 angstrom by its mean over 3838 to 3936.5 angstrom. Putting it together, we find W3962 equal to 1.2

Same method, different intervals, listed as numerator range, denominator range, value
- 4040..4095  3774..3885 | 1.35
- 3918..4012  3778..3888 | 1.14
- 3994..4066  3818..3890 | 1.34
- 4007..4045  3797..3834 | 1.38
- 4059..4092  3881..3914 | 1.23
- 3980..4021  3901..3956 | 1.16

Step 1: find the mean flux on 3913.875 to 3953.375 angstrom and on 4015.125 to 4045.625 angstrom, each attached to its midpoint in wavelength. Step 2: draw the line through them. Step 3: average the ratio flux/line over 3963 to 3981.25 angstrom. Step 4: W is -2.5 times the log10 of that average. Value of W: 0.32 mag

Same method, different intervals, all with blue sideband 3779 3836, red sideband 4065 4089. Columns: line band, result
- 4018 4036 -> -0.061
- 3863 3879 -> -0.120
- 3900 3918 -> -0.155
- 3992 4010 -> -0.103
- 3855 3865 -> -0.094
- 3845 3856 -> -0.151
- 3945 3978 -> 0.164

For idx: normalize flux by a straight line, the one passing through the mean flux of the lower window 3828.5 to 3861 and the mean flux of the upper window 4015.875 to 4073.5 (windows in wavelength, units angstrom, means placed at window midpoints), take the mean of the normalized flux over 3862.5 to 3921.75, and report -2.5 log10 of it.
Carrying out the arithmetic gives -0.07 mag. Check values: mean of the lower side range 33.4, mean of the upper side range 42.8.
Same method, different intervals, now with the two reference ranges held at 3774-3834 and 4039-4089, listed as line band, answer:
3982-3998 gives -0.066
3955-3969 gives 0.279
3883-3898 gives 0.127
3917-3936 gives 0.089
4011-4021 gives -0.076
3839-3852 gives -0.022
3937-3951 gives -0.014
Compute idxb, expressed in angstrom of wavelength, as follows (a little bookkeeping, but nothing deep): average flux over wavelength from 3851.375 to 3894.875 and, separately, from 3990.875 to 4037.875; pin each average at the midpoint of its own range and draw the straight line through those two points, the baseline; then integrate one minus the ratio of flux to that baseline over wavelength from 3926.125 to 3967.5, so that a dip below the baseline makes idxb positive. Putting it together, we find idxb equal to 6.1 angstrom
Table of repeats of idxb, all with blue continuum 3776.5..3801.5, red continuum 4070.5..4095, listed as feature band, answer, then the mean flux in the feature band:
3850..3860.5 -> -1.8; 39.6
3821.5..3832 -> -0.2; 33.7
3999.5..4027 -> -3.7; 43.2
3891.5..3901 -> -0.2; 35.7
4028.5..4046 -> -2.0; 43.1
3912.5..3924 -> -2.0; 41.6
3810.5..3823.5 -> -1.8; 37.4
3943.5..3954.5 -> -0.8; 39.2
